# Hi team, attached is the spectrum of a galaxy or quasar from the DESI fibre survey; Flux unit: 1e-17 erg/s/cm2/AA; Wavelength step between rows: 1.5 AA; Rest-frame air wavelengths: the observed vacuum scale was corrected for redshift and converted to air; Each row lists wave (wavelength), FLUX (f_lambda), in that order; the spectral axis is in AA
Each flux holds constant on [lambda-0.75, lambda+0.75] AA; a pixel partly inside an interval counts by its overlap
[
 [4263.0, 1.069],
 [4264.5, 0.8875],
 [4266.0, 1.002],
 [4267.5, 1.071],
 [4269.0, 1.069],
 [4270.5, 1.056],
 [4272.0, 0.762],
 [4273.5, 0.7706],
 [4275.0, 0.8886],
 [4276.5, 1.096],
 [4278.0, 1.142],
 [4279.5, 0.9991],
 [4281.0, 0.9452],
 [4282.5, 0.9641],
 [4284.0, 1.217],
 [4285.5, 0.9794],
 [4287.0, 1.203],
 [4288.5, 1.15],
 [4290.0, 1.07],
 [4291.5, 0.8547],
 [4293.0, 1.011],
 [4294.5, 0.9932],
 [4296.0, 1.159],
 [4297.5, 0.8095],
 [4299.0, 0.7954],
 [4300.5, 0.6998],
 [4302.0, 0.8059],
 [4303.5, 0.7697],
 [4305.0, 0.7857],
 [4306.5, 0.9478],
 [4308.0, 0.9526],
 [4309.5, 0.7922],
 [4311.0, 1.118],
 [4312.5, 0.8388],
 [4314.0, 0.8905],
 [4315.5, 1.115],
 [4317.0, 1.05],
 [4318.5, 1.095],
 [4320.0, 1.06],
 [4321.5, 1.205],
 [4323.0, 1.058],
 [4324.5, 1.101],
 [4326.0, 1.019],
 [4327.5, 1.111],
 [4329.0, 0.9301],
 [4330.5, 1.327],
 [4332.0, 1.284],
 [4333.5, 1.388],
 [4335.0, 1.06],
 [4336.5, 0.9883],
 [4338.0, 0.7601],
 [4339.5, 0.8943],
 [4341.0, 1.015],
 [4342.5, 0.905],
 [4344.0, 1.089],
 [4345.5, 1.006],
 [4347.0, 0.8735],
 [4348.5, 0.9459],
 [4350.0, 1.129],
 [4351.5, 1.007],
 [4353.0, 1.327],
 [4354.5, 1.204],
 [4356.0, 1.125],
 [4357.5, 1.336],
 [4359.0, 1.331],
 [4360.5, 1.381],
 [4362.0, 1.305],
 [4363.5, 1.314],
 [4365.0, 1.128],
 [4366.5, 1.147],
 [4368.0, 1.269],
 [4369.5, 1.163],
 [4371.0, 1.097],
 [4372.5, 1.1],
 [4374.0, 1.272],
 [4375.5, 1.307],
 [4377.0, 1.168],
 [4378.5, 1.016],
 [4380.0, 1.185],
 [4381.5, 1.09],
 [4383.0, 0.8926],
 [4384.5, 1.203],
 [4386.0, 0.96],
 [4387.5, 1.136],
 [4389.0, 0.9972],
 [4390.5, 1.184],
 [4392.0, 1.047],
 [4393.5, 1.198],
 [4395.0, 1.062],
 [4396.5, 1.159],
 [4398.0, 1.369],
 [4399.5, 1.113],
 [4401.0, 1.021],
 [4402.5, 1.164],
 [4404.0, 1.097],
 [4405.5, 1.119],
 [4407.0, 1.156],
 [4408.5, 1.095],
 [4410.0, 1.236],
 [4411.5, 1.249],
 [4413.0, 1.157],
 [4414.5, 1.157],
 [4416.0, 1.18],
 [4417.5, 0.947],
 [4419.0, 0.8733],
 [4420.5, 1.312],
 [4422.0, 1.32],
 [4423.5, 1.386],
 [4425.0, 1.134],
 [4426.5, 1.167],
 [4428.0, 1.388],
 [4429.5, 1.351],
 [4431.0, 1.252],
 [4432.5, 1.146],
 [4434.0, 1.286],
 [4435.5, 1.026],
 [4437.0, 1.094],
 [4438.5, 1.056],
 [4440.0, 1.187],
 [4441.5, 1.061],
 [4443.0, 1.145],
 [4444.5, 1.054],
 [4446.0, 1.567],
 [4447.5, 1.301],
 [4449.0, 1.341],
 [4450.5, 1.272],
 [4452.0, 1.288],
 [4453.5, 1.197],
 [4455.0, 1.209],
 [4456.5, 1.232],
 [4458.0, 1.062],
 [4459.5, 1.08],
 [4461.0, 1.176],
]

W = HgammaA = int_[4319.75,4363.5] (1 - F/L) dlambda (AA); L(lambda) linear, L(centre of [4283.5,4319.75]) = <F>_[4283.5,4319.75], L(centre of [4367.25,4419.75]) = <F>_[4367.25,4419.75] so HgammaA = -3.33 AA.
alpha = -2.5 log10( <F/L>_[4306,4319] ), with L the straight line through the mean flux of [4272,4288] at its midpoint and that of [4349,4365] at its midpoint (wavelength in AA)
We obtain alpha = 0.14 mag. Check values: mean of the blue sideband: 1.01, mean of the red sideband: 1.24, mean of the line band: 0.976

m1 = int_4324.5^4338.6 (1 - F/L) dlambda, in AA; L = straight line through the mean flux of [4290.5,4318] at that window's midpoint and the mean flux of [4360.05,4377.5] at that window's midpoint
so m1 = -0.8 AA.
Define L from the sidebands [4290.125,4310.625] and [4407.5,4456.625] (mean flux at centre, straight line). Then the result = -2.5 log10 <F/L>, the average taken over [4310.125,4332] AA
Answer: -0.15 mag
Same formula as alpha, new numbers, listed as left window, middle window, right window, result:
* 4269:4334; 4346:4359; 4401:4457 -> -0.05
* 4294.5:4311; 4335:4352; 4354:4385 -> 0.11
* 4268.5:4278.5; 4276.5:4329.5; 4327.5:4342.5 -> 0.02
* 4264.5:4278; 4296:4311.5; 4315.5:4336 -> 0.23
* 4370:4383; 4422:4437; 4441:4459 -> -0.03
